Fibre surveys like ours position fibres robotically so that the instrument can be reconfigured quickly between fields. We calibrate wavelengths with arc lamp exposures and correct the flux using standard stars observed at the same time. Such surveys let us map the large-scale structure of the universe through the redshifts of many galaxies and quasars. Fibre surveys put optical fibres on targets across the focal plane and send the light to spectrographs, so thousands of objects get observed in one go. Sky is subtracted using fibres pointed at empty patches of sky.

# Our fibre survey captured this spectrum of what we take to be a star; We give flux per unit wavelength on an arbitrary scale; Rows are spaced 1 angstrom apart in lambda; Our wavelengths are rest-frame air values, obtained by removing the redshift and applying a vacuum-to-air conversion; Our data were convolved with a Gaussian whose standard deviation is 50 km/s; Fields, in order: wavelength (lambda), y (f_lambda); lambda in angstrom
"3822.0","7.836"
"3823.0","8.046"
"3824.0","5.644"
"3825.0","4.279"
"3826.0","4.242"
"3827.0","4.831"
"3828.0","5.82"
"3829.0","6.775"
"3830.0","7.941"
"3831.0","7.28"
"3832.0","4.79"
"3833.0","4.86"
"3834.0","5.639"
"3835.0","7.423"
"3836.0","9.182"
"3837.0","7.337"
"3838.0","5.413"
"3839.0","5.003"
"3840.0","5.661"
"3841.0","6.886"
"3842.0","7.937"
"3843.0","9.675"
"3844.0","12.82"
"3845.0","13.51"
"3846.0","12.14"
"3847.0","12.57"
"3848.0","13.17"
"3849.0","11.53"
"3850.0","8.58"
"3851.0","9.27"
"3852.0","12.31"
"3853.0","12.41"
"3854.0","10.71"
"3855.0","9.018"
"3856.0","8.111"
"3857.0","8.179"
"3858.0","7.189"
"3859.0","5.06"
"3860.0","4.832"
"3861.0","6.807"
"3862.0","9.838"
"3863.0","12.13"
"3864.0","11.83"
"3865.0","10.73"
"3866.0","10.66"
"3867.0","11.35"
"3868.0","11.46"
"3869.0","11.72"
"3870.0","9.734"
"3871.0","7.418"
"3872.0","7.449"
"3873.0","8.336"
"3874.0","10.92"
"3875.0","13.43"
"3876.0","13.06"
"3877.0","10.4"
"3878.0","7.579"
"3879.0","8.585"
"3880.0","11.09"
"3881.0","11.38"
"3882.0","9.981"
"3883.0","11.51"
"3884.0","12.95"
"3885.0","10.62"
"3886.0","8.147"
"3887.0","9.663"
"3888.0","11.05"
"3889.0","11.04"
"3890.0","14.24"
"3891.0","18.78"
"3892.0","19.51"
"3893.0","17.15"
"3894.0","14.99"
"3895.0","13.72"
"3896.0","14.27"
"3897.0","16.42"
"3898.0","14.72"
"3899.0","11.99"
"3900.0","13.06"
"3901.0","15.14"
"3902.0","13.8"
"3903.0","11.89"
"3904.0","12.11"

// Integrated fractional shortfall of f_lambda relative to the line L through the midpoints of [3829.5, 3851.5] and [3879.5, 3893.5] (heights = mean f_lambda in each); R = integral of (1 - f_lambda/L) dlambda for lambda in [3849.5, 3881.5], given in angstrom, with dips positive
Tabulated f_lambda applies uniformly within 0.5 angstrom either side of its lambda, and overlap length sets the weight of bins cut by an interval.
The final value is 3.0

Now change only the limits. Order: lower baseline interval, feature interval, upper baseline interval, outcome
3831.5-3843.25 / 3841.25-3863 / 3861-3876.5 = -4.1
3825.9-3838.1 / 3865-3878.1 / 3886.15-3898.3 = 1.4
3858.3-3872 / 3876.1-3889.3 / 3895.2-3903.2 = 1.5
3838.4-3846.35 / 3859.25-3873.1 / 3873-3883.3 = 0.8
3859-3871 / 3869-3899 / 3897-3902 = 0.5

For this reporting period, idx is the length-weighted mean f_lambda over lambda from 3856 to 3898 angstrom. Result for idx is 11.1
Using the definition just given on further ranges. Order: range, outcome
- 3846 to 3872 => 9.86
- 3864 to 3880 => 10.3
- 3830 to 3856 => 8.97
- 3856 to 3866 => 8.6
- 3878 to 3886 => 10.5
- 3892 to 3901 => 14.8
